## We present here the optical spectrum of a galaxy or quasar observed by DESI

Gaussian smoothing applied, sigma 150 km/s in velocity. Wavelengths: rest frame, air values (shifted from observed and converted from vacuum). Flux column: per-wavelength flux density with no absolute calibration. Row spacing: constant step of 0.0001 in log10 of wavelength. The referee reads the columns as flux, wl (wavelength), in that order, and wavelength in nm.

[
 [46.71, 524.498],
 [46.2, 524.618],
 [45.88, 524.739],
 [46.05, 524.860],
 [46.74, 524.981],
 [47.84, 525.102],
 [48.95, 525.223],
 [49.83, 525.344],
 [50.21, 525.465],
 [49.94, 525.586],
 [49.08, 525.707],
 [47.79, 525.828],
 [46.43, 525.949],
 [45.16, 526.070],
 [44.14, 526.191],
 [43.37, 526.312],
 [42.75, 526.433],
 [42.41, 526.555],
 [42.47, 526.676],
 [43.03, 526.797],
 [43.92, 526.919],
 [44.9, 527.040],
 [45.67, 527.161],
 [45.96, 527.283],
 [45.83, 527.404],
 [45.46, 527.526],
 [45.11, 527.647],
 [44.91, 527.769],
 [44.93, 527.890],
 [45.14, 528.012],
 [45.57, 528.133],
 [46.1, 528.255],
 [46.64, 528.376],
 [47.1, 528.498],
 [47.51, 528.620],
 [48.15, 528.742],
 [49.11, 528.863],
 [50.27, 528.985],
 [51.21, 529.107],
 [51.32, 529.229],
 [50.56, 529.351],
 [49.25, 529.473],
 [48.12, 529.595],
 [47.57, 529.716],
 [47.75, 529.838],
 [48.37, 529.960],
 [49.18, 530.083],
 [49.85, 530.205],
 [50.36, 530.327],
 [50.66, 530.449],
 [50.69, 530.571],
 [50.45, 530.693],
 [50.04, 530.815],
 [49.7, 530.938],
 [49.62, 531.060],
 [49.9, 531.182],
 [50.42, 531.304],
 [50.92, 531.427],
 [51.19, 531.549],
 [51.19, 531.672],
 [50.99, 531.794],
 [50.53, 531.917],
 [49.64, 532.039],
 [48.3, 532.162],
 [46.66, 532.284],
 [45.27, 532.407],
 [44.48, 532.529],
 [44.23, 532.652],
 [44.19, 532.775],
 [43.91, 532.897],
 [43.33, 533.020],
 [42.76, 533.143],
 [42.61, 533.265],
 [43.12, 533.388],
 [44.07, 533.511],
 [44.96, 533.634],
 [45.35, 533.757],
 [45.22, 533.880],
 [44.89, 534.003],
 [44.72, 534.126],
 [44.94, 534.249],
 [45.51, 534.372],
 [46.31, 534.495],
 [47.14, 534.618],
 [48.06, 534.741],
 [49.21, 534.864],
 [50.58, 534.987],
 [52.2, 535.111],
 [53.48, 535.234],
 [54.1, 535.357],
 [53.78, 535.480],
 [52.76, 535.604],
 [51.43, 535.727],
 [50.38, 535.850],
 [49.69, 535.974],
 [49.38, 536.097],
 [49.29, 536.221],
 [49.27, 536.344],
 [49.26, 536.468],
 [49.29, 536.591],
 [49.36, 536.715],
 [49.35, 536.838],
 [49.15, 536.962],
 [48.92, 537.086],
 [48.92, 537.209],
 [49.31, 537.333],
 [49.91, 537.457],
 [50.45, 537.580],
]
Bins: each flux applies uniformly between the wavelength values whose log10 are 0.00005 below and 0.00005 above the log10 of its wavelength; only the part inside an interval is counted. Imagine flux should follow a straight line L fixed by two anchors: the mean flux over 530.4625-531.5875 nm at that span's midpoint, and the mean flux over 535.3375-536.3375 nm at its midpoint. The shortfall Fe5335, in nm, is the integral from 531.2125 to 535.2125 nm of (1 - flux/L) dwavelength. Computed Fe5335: 0.30 nm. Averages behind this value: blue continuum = 50.3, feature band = 46.9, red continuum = 51.1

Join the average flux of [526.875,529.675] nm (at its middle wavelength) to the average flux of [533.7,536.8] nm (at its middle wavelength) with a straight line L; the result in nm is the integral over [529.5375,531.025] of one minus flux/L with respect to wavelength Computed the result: -0.05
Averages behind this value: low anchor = 47.1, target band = 49.4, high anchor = 49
